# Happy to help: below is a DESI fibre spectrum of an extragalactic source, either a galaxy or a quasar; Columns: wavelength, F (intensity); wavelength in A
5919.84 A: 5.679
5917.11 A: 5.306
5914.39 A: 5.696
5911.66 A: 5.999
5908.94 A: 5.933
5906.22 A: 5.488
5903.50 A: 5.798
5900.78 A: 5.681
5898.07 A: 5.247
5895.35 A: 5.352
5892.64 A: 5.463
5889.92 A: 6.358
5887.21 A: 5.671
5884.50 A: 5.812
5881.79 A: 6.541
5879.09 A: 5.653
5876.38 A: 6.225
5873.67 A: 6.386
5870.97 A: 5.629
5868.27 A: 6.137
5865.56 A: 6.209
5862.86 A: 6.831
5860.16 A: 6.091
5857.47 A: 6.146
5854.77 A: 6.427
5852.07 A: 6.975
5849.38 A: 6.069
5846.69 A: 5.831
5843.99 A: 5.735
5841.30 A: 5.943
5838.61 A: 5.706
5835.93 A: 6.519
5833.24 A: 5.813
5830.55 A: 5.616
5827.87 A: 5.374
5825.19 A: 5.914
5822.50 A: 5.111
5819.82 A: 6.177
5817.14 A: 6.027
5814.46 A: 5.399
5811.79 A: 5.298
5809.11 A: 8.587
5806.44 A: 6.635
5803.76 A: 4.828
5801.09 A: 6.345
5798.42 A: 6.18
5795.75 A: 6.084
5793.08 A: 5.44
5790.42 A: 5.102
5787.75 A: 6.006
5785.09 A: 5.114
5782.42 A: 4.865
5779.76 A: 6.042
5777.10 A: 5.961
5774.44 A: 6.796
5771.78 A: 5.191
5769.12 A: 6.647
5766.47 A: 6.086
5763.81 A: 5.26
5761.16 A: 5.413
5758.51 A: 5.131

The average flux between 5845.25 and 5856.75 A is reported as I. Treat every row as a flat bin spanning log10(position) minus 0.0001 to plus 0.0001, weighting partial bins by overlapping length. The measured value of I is 6.31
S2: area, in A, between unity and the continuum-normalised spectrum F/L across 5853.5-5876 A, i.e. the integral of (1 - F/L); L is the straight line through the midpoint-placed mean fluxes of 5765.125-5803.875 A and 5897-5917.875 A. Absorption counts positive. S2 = -2.0 A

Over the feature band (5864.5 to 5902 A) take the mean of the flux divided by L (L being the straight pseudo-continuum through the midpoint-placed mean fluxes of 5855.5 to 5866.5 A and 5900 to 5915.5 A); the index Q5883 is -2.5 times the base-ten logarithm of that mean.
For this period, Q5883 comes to 0.03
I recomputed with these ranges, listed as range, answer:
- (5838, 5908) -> 5.98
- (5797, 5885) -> 6.07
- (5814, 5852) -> 5.85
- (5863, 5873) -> 6.12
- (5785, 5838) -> 5.9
